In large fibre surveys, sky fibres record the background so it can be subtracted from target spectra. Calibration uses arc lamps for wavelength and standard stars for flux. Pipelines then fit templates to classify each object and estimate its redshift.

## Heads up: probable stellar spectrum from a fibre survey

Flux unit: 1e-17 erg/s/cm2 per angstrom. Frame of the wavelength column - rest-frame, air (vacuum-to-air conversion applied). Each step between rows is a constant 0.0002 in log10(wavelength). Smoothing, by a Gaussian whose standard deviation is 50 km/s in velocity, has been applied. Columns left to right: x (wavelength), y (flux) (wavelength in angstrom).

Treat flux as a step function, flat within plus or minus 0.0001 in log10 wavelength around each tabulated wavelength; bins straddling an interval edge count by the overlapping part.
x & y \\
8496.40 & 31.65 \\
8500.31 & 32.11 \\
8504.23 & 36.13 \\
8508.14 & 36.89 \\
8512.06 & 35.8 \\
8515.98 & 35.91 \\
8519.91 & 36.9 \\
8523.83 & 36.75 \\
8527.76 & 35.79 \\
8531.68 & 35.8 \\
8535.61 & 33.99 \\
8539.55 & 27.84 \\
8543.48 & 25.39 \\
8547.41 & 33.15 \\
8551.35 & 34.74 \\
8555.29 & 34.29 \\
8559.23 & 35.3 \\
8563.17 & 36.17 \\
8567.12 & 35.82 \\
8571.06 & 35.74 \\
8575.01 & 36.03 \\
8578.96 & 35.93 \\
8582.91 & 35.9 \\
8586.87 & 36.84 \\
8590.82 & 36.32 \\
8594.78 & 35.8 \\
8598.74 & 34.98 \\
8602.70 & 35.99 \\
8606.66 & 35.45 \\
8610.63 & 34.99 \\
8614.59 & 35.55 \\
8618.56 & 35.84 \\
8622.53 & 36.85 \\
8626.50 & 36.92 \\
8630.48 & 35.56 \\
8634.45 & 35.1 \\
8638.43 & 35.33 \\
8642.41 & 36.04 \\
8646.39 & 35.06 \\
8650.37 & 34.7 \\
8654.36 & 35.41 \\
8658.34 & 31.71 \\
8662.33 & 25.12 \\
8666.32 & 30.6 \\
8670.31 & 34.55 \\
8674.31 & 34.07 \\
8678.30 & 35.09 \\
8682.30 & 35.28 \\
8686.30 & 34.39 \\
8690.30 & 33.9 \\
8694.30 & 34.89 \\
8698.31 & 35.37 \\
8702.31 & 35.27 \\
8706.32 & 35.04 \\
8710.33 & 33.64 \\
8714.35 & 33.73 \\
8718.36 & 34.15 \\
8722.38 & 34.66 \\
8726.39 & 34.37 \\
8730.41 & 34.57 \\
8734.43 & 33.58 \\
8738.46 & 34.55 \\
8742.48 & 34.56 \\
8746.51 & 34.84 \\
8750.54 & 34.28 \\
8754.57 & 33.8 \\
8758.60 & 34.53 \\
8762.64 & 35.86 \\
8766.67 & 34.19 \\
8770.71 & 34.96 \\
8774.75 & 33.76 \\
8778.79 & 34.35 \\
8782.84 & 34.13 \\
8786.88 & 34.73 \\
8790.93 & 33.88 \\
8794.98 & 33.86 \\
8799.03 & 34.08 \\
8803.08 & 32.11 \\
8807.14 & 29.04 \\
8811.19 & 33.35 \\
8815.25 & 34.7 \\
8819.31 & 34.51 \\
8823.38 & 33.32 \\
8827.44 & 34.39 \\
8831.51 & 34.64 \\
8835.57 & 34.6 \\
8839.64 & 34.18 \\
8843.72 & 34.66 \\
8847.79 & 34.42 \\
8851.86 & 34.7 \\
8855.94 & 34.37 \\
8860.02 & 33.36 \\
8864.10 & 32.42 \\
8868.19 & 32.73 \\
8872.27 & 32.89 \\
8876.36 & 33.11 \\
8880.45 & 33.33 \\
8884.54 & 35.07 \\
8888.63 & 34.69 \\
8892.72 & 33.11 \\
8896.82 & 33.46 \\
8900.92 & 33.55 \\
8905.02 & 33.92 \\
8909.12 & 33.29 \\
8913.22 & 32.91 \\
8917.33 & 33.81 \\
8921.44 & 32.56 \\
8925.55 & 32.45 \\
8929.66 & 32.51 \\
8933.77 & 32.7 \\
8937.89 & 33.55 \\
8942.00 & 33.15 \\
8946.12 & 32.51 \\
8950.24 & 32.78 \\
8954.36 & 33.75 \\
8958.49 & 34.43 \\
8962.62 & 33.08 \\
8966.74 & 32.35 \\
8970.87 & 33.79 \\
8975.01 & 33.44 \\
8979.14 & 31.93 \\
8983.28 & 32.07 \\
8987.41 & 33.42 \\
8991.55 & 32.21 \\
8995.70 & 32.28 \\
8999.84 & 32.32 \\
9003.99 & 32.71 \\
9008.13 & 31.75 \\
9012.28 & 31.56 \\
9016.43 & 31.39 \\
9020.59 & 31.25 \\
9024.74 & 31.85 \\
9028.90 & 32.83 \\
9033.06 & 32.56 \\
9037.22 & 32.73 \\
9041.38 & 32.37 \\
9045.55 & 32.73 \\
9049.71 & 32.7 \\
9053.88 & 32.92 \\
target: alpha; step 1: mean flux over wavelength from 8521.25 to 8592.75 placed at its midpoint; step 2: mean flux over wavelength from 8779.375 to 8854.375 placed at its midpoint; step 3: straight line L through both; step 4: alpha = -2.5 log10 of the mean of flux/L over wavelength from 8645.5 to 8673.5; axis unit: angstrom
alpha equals 0.06 mag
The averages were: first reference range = 34.6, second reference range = 33.9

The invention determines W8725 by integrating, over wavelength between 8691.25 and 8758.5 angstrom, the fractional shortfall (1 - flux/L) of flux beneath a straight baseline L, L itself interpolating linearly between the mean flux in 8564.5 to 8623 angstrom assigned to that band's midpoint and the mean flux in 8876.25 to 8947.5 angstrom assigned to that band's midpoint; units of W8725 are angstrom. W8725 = 0.7 angstrom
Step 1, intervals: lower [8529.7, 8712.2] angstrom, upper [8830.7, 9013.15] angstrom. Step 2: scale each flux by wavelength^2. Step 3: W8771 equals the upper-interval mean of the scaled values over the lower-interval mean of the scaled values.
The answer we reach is 1.0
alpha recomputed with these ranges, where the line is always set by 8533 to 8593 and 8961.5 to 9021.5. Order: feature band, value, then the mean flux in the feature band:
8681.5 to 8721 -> -0.03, 34.5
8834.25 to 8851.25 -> -0.05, 34.5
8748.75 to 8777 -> -0.04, 34.5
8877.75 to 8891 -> -0.05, 34.3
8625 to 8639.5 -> -0.05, 35.7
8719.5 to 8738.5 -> -0.03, 34.3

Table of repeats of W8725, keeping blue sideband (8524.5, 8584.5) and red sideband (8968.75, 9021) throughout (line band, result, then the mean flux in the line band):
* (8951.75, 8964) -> -0.5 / 33.7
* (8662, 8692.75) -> 0.3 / 33.3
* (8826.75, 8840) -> -0.6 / 34.5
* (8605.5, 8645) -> -2.2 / 35.8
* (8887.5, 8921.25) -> -0.8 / 33.5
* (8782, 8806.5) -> -0.2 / 33.5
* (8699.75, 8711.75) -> -0.4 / 34.7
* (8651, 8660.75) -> 0.1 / 33.4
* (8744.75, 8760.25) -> -0.5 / 34.4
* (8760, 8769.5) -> -0.5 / 35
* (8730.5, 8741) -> -0.2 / 34.2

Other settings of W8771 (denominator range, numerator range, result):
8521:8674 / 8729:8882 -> 1.03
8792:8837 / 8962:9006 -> 1.01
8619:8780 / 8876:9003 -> 1.02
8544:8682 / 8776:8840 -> 1.01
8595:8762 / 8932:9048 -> 1.01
